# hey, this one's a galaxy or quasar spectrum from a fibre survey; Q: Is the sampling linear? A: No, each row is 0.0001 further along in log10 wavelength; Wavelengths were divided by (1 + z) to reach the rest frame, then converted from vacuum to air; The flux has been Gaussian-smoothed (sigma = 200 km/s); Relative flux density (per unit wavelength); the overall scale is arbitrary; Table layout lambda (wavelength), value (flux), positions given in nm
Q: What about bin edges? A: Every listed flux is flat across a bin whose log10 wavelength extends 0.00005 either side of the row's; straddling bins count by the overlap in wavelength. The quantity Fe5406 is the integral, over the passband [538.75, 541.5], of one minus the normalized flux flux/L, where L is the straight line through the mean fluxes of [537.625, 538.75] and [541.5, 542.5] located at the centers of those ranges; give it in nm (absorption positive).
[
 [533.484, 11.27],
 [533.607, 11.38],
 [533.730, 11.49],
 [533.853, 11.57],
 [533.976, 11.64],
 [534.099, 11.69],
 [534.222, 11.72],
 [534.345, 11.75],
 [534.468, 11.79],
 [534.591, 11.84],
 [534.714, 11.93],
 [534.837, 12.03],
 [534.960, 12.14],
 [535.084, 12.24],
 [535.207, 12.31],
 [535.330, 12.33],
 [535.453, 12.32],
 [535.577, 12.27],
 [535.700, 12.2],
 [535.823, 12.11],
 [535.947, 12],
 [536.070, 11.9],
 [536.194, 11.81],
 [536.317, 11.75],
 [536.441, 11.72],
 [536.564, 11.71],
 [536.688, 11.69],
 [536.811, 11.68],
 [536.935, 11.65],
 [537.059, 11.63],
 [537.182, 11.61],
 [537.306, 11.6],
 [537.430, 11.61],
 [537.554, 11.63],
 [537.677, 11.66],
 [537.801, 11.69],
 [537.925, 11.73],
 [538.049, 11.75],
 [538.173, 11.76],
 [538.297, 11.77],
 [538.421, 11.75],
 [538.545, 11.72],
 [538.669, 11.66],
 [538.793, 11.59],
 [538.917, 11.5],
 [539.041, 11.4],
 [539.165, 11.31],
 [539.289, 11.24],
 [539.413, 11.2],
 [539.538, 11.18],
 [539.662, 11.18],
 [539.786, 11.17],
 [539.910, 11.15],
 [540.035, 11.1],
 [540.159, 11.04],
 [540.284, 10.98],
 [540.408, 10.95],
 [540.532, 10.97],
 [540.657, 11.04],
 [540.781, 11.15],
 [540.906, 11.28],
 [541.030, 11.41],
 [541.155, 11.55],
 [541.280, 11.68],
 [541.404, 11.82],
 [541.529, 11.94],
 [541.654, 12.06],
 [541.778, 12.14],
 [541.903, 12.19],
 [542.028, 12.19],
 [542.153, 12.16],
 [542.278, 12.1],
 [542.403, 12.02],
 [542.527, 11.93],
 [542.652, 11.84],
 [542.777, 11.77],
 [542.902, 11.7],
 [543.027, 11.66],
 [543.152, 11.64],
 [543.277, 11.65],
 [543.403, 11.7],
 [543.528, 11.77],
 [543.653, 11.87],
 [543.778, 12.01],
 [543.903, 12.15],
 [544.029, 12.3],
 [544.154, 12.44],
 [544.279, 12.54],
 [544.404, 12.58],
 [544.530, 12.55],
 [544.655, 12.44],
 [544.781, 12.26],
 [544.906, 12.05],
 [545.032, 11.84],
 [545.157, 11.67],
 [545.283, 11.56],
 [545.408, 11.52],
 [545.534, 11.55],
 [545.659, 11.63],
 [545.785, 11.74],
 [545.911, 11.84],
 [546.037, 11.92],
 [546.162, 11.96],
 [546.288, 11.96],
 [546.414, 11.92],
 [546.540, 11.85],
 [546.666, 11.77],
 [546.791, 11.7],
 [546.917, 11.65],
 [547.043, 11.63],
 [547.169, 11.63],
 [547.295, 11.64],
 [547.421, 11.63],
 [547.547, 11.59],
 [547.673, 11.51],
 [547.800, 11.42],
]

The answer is 0.15 nm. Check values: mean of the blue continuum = 11.7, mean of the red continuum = 12.1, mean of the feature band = 11.3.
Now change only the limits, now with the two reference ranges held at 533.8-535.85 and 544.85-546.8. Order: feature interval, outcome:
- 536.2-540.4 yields 0.15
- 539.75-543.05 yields 0.08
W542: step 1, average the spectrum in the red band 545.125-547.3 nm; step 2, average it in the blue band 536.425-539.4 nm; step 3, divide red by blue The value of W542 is 1.01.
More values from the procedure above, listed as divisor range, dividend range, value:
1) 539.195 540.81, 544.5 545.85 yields 1.07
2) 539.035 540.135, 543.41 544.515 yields 1.09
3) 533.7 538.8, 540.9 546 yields 1.01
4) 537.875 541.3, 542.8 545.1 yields 1.06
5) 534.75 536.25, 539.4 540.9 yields 0.91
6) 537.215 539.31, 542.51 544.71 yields 1.04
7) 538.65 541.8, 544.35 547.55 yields 1.04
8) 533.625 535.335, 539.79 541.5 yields 0.95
